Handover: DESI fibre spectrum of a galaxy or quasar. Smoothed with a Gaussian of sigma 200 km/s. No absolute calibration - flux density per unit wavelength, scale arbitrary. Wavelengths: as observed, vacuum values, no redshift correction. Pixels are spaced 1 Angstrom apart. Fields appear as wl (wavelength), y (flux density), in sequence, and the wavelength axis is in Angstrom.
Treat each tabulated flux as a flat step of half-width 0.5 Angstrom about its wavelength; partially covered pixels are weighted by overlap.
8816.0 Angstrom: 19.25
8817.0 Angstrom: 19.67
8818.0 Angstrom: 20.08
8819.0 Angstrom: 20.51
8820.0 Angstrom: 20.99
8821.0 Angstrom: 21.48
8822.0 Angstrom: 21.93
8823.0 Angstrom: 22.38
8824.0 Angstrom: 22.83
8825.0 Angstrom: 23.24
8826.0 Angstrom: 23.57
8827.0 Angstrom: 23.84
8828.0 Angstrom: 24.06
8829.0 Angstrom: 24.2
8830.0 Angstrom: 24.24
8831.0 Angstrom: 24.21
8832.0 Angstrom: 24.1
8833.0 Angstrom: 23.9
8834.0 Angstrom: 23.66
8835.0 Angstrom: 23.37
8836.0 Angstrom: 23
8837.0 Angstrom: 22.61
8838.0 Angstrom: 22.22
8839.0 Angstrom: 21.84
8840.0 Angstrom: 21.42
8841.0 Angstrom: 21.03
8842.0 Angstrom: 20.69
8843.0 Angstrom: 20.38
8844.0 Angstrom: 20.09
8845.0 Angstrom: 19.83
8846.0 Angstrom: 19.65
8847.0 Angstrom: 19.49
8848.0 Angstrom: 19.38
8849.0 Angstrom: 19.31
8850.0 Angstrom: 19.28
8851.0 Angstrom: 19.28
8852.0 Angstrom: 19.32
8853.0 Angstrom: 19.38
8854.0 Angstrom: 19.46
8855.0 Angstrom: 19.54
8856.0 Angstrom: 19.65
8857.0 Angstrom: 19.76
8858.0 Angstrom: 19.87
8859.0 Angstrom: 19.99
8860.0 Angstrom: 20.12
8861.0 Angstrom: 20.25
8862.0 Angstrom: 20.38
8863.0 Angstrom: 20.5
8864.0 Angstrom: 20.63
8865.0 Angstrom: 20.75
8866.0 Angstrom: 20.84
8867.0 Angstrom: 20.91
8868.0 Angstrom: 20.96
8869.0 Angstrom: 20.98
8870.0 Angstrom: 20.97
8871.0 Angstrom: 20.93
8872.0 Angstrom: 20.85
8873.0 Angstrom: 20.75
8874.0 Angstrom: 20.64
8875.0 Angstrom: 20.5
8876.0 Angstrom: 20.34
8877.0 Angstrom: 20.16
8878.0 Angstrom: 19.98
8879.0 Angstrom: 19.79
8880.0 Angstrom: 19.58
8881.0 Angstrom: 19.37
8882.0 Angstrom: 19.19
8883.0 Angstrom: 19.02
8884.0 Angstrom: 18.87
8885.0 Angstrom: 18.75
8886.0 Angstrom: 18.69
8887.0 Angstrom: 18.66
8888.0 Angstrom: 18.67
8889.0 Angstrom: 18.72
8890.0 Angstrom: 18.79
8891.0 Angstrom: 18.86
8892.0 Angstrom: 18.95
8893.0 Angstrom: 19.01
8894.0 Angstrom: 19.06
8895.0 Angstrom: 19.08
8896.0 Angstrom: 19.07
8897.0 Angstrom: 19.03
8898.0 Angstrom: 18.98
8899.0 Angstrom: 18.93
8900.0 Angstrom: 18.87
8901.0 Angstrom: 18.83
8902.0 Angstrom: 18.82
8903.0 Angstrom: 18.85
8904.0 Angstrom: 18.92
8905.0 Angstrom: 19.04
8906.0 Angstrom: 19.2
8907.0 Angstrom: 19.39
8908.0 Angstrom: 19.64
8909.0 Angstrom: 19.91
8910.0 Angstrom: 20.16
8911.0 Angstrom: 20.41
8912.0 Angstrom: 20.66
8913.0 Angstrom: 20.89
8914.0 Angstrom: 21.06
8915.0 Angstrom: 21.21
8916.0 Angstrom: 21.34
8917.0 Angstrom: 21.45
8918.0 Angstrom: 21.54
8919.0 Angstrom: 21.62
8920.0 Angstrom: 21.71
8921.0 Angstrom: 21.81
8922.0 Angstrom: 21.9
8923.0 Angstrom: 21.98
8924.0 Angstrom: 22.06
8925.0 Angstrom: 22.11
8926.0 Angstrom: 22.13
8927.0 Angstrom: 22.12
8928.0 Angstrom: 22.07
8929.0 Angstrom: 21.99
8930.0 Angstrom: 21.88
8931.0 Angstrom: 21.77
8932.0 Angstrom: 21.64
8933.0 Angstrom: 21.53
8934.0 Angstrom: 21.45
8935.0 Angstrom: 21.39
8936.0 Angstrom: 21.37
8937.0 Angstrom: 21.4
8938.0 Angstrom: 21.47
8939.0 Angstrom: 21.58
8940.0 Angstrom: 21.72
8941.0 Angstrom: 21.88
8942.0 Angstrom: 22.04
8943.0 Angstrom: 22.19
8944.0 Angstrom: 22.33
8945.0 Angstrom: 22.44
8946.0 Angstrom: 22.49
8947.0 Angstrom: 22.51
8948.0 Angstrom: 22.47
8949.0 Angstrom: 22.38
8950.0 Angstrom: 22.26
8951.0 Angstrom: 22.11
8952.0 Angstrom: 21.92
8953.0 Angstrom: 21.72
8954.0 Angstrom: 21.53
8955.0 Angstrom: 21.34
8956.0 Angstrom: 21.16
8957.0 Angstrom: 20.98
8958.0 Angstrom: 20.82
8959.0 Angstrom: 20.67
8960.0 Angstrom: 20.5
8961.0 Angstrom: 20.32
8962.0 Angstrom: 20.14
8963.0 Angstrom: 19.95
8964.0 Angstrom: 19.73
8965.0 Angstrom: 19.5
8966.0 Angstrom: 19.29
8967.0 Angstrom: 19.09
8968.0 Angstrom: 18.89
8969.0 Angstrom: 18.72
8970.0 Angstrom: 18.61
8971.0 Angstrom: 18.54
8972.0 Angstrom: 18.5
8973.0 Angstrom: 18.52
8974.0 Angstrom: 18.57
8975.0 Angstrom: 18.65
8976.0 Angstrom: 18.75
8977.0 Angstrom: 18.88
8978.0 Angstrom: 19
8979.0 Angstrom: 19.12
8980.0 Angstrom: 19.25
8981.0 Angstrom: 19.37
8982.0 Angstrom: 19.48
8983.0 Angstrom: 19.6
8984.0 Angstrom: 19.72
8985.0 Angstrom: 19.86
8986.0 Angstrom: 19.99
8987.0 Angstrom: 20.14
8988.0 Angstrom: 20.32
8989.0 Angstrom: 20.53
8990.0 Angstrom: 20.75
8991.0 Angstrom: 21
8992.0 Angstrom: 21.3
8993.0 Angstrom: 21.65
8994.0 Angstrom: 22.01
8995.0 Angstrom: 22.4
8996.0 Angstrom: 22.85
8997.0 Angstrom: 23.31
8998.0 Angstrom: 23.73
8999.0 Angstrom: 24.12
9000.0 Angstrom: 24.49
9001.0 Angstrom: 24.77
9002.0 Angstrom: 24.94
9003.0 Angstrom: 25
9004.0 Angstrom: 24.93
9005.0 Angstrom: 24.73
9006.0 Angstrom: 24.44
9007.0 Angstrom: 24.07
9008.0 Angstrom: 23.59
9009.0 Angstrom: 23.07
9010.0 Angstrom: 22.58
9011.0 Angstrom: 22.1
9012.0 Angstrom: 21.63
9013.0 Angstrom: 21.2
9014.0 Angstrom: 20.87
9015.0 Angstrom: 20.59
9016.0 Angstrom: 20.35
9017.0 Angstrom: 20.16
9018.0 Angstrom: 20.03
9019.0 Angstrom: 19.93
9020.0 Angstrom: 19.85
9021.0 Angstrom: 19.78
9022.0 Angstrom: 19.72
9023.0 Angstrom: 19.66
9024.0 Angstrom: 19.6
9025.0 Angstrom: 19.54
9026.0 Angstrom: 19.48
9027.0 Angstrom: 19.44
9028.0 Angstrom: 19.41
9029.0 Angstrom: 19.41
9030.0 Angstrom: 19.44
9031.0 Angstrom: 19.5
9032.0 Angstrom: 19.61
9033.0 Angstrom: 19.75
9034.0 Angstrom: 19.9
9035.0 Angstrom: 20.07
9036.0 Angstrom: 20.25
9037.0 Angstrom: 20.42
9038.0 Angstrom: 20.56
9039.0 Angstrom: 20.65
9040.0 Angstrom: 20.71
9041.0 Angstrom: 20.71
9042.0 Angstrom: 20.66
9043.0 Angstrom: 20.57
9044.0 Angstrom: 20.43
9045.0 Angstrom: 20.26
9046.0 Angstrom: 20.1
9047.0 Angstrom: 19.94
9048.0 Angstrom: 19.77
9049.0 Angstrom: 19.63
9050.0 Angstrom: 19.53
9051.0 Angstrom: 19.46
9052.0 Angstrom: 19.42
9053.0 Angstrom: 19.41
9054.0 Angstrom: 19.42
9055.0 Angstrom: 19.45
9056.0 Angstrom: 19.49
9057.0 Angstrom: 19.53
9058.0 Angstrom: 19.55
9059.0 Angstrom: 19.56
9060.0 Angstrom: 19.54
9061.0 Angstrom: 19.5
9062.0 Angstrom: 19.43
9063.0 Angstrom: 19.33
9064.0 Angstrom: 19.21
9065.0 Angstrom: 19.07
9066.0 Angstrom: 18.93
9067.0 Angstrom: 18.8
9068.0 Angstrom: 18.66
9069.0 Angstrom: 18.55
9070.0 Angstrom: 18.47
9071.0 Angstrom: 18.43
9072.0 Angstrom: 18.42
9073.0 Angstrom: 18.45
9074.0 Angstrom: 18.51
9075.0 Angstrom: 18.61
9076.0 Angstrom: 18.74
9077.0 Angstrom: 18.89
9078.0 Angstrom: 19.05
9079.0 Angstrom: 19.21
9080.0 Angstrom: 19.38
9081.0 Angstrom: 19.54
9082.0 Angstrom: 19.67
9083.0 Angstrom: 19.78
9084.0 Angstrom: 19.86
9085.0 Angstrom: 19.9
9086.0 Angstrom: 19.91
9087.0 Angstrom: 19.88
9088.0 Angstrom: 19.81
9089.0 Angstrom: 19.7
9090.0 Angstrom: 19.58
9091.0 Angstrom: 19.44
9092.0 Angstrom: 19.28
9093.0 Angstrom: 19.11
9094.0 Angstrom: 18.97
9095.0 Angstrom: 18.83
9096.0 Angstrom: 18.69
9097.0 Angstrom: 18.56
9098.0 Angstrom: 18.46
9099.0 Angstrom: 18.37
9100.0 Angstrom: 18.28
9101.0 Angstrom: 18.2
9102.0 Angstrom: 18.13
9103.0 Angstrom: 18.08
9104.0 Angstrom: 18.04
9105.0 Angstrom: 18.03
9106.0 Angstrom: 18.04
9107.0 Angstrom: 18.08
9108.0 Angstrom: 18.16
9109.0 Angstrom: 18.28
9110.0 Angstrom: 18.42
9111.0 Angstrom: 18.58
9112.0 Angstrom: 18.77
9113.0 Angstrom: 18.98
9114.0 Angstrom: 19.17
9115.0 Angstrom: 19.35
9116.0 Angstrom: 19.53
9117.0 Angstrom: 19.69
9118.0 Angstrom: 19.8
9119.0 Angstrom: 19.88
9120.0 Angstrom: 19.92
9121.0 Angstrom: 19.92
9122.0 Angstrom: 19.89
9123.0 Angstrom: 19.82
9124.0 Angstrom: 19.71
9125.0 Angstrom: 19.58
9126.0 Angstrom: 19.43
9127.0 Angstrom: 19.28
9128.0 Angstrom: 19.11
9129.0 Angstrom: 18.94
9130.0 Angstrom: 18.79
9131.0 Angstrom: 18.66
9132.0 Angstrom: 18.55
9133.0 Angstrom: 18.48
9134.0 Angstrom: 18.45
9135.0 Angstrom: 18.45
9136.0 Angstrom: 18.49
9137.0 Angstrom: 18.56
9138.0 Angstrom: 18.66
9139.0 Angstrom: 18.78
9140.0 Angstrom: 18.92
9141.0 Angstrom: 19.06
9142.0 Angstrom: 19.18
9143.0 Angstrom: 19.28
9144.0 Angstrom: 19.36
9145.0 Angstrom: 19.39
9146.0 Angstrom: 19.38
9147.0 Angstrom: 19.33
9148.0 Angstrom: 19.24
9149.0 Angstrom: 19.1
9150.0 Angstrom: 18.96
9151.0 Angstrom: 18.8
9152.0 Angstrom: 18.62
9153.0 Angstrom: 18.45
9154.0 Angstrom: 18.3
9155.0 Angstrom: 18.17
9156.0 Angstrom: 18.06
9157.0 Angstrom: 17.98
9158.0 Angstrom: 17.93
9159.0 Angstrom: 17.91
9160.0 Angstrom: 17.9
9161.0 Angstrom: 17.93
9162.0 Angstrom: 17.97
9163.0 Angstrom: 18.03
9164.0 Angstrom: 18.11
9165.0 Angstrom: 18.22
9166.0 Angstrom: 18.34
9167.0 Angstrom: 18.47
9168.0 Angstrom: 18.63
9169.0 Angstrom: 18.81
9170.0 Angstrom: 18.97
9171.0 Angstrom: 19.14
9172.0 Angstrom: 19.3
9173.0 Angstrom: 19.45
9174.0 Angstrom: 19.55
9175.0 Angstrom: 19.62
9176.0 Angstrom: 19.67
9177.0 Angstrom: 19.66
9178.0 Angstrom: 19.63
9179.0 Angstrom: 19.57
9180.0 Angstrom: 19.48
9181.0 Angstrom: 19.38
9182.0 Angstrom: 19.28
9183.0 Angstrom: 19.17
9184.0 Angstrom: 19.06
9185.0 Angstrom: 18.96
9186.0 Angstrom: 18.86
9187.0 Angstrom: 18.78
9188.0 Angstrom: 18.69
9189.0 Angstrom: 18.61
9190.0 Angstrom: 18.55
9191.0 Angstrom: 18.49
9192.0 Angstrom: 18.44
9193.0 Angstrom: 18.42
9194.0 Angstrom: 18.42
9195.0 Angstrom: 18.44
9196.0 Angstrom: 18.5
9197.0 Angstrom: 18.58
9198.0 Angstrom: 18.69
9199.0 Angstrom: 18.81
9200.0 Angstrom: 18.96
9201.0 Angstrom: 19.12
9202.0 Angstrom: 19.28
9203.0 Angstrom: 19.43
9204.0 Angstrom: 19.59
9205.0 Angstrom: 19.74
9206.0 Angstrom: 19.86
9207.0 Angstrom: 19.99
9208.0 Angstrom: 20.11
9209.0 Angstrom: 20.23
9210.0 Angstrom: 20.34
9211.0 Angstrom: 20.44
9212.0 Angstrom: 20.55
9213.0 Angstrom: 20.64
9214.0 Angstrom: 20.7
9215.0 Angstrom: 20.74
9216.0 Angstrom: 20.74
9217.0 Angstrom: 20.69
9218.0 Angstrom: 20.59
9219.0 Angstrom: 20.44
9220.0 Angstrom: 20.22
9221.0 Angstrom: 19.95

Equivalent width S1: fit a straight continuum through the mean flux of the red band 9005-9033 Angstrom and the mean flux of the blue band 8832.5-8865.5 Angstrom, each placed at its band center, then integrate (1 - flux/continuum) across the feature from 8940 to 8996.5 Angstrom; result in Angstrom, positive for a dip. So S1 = 0.5 Angstrom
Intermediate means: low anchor 20.6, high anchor 20.8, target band 20.5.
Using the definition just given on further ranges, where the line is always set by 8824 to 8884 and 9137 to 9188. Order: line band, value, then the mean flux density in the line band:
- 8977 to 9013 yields -3.5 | 21.9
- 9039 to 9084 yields 0.3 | 19.4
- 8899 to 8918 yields 0.6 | 19.9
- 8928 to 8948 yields -1.4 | 21.9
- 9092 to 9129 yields 0.5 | 18.9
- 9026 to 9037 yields 0.0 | 19.7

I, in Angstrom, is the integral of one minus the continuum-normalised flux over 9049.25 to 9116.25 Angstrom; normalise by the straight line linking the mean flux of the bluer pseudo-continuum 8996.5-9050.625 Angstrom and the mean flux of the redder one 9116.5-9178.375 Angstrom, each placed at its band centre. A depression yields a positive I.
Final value 3.6 Angstrom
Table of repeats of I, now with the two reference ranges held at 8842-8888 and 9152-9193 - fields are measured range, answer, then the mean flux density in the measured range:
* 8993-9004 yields -2.4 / 23.7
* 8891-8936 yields -1.8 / 20.5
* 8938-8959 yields -2.4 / 21.9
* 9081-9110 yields 0.2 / 18.9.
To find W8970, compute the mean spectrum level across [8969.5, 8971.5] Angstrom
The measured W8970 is 18.6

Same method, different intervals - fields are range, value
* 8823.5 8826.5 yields 23.2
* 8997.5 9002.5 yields 24.4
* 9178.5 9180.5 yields 19.5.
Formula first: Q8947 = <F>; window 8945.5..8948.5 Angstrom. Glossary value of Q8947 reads 22.5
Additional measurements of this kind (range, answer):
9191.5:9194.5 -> 18.4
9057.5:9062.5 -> 19.5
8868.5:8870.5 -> 21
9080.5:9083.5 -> 19.7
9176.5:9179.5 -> 19.6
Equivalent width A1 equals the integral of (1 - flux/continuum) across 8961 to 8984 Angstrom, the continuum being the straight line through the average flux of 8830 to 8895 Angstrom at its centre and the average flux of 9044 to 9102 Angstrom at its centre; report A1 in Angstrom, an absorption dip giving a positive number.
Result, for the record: 0.7 Angstrom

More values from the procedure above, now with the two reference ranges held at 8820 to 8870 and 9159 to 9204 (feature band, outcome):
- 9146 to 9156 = 0.16 Angstrom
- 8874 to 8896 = 1.82 Angstrom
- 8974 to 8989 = 0.63 Angstrom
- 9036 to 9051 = -0.30 Angstrom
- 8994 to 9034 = -3.10 Angstrom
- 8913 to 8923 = -0.36 Angstrom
